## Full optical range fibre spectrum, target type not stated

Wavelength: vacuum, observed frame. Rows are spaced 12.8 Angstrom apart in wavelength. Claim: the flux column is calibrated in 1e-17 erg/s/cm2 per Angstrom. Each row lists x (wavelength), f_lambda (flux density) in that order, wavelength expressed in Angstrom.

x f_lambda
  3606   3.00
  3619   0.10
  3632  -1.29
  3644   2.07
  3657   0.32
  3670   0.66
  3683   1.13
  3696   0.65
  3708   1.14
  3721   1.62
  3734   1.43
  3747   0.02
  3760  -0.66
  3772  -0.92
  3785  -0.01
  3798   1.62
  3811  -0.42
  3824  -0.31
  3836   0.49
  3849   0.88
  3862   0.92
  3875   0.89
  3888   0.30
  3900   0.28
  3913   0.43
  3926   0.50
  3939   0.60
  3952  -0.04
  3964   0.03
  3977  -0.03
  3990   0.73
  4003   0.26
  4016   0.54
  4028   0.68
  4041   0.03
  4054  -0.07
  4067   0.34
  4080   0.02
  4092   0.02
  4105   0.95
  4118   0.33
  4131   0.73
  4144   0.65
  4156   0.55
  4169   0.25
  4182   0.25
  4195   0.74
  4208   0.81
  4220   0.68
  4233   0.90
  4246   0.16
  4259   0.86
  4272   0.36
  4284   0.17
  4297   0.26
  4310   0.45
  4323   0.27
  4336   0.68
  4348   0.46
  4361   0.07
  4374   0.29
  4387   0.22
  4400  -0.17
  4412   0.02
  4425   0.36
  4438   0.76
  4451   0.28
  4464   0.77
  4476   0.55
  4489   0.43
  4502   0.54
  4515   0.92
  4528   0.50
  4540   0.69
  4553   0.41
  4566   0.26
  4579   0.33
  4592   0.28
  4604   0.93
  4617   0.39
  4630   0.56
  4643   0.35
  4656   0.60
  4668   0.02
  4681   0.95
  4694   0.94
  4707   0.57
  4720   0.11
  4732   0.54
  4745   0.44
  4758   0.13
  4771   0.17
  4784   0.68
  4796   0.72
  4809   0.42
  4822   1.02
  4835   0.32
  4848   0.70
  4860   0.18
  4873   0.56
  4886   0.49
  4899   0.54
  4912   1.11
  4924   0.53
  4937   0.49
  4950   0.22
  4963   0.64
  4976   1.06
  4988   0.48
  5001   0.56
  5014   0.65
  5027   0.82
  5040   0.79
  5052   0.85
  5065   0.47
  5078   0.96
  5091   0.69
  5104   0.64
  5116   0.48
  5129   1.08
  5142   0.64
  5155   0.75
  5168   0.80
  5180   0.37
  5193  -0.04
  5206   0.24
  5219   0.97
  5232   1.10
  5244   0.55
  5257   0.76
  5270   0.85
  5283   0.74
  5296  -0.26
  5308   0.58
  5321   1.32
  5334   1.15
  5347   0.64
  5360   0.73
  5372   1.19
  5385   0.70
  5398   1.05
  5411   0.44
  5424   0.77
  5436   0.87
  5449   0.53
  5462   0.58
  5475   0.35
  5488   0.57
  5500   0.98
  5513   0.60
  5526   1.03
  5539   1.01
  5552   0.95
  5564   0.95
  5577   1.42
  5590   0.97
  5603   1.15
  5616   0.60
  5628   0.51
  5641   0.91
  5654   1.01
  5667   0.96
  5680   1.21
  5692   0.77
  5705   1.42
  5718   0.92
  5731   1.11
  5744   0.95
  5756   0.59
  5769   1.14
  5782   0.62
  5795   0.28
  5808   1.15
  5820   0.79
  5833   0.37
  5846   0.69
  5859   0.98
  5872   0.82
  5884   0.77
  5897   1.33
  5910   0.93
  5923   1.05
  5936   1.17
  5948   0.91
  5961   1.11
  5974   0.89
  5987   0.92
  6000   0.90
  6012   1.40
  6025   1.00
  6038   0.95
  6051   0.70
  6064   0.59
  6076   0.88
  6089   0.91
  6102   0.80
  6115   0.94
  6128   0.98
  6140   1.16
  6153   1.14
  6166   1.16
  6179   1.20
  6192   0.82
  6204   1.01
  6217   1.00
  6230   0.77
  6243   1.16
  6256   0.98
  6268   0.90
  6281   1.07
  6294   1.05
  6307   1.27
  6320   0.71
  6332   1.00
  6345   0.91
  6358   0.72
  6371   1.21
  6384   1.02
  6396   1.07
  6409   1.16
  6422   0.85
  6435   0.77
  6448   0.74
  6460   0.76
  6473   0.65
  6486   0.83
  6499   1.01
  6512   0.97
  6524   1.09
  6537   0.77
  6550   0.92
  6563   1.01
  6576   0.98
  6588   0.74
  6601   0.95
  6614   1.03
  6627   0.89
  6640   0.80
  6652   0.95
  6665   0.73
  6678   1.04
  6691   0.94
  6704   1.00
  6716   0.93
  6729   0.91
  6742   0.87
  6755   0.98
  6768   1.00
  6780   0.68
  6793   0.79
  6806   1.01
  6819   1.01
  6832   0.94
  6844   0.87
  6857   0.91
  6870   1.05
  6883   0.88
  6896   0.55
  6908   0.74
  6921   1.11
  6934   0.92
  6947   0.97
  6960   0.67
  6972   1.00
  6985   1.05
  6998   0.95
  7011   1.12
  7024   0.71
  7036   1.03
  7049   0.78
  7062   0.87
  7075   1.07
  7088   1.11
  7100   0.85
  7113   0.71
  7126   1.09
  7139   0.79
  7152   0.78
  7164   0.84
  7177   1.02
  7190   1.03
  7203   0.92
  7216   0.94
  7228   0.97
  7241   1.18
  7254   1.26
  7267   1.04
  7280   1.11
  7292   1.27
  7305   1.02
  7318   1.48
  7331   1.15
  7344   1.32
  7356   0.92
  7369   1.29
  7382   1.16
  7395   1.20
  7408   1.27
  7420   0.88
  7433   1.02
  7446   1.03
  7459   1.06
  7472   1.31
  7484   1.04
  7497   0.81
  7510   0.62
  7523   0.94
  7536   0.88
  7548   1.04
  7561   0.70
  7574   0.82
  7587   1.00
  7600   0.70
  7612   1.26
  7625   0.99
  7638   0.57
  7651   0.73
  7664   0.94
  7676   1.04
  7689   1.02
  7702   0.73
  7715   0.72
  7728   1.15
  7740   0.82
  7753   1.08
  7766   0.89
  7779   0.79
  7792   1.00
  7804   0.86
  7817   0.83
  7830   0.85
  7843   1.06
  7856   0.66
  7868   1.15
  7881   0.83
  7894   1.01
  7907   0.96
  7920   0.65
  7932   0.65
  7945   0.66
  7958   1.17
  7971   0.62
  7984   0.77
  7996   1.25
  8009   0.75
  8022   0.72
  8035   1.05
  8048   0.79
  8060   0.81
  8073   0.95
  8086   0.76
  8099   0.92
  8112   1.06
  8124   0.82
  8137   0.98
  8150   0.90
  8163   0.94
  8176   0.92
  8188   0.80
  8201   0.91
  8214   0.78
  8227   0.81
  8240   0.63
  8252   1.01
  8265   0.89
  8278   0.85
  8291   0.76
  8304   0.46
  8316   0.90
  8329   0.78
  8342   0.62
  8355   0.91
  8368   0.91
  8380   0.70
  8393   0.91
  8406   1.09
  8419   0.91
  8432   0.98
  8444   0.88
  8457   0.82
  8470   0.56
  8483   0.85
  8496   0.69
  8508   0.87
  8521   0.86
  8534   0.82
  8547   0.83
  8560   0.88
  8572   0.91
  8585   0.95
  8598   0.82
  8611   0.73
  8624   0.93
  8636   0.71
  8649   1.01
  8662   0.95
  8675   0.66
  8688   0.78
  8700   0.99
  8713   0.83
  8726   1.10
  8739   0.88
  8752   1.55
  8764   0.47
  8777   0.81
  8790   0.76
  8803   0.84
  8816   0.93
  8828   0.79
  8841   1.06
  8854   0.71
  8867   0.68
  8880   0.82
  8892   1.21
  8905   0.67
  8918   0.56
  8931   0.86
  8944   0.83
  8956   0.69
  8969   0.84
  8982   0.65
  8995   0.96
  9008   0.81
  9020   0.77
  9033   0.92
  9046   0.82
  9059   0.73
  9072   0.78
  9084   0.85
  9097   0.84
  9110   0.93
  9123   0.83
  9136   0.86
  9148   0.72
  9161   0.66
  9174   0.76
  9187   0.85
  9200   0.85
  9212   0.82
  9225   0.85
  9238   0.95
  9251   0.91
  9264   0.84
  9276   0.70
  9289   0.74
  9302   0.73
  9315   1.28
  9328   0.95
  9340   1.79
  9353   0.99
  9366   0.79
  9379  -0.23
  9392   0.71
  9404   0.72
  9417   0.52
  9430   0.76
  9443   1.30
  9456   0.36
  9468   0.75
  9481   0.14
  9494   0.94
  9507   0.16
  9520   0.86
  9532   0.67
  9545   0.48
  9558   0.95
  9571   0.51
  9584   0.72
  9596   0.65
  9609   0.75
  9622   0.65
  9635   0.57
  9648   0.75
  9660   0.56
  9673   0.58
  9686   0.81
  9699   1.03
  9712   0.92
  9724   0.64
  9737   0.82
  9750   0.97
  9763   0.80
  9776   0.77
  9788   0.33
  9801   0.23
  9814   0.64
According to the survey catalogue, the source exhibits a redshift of 0.33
